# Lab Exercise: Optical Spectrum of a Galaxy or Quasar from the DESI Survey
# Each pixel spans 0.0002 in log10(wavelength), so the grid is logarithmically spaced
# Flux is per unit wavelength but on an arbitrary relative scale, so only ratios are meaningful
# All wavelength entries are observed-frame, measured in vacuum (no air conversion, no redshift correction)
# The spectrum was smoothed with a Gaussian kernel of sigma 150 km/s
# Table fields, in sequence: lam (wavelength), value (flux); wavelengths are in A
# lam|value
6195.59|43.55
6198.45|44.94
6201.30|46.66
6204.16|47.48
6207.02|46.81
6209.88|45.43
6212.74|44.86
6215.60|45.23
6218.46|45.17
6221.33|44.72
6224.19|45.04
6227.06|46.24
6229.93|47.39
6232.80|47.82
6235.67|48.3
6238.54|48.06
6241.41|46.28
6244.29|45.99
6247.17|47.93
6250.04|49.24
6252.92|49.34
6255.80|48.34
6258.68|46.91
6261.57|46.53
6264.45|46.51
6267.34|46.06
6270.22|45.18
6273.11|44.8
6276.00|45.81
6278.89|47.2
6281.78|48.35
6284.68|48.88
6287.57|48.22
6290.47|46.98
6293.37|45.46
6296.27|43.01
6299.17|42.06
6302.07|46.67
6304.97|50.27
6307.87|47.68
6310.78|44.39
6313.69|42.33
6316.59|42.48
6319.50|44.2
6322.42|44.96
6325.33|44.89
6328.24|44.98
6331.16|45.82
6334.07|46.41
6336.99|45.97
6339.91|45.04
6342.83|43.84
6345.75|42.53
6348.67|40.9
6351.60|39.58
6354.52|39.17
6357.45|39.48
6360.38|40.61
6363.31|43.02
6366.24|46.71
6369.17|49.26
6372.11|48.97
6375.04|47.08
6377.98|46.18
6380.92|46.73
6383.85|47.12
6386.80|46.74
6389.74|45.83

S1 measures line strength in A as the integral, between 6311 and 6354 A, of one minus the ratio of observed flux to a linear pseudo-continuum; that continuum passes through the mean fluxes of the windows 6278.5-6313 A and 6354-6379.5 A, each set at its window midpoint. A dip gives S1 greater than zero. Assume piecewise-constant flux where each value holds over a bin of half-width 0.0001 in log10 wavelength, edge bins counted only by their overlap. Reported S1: 1.69 A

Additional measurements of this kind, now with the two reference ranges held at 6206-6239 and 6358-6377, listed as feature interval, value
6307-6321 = 0.5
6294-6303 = 0.4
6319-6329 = 0.2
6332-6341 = 0.0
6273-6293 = -0.6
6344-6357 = 1.5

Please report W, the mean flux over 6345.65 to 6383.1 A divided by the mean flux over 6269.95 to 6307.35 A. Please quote 0.95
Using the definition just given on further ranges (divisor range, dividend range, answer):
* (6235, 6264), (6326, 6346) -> 0.95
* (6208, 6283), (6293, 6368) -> 0.94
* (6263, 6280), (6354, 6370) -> 0.94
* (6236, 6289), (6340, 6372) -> 0.91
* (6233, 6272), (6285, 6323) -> 0.96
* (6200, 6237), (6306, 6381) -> 0.96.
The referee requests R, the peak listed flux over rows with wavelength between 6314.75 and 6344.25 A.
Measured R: 46.41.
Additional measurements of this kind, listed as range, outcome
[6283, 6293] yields 48.88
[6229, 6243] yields 48.3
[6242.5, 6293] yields 49.34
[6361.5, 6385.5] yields 49.26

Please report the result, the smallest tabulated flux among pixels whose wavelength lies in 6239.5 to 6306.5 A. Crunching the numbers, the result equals 42.06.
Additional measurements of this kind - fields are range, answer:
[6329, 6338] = 45.82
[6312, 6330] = 42.33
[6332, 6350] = 40.9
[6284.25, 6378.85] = 39.17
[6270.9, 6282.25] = 44.8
